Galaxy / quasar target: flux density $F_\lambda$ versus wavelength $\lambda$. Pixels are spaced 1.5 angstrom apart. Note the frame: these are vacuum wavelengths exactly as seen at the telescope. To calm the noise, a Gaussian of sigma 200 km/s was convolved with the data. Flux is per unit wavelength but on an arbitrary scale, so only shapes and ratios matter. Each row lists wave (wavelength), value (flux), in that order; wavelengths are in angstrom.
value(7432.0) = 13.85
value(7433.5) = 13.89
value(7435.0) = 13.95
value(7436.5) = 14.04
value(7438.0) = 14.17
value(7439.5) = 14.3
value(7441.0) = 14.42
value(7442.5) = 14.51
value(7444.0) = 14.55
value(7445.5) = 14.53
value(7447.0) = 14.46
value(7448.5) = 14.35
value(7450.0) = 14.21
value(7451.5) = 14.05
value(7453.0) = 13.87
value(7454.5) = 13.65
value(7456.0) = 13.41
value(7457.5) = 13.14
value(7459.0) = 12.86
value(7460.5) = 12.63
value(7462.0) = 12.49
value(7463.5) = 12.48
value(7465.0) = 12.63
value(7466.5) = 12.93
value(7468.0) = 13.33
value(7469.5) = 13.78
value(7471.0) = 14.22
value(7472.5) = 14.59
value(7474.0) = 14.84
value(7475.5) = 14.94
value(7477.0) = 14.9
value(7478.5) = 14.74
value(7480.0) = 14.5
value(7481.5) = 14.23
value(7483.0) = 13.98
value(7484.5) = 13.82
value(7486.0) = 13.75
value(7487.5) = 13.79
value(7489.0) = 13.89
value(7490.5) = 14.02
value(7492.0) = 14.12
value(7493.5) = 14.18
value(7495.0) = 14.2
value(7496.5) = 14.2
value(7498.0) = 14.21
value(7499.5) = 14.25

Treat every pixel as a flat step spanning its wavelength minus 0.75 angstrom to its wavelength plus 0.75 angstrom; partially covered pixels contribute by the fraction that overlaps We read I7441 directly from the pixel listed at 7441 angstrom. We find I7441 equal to 14.42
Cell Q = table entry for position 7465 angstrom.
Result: 12.63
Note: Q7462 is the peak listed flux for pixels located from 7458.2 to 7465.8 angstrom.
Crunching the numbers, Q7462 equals 12.86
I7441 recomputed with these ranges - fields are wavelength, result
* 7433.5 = 13.89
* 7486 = 13.75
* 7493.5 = 14.18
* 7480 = 14.5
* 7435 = 13.95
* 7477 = 14.9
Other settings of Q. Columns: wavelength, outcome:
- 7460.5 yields 12.63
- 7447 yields 14.46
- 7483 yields 13.98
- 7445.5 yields 14.53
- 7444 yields 14.55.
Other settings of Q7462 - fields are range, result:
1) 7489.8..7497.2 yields 14.2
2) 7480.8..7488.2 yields 14.23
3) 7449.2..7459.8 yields 14.21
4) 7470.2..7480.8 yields 14.94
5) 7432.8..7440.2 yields 14.3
